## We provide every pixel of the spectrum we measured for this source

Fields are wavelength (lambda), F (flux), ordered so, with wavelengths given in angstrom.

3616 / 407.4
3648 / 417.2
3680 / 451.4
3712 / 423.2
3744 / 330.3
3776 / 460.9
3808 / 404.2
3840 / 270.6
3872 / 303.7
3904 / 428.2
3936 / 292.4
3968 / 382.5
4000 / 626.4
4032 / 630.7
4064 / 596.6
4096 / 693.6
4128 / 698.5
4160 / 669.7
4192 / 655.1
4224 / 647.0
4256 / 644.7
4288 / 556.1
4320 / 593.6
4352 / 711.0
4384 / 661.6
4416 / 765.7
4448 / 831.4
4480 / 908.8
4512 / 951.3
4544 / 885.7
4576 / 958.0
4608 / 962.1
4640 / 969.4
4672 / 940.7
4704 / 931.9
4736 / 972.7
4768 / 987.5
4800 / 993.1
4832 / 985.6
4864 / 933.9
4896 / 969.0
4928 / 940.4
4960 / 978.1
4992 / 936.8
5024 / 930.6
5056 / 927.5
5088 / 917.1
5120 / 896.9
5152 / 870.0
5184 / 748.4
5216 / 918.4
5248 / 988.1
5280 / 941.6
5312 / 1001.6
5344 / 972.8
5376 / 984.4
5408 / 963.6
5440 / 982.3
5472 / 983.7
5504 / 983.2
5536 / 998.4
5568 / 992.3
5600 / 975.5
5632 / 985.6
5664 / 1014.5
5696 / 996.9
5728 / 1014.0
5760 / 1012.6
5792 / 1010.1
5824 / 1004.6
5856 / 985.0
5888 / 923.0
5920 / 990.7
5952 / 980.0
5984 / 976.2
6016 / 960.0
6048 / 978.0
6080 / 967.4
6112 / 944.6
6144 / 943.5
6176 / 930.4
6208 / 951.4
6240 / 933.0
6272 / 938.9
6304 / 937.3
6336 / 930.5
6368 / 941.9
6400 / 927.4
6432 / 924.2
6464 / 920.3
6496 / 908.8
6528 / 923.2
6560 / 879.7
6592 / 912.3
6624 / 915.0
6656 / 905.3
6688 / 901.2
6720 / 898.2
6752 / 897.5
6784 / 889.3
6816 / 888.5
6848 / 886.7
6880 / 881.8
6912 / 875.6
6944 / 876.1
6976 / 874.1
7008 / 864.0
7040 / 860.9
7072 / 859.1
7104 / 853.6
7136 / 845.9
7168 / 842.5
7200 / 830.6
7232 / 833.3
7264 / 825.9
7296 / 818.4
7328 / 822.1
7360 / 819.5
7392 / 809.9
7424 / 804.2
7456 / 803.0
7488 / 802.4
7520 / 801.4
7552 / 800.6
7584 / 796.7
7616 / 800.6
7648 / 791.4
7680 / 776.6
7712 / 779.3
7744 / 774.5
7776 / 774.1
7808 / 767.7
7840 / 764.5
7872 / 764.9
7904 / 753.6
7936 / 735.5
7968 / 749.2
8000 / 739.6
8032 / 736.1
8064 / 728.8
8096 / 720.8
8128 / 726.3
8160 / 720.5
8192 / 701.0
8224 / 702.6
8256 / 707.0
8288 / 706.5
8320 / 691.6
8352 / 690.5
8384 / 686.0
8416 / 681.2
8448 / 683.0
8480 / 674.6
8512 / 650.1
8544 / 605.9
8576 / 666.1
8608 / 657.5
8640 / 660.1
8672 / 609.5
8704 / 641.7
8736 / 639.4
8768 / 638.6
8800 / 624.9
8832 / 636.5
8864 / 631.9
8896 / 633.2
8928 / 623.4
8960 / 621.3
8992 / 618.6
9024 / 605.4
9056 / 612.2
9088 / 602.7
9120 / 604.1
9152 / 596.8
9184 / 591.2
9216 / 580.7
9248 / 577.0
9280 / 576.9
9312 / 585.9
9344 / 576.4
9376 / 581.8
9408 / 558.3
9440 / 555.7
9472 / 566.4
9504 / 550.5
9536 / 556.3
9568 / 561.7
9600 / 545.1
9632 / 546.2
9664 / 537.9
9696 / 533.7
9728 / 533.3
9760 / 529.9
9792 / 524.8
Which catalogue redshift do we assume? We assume 0.00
